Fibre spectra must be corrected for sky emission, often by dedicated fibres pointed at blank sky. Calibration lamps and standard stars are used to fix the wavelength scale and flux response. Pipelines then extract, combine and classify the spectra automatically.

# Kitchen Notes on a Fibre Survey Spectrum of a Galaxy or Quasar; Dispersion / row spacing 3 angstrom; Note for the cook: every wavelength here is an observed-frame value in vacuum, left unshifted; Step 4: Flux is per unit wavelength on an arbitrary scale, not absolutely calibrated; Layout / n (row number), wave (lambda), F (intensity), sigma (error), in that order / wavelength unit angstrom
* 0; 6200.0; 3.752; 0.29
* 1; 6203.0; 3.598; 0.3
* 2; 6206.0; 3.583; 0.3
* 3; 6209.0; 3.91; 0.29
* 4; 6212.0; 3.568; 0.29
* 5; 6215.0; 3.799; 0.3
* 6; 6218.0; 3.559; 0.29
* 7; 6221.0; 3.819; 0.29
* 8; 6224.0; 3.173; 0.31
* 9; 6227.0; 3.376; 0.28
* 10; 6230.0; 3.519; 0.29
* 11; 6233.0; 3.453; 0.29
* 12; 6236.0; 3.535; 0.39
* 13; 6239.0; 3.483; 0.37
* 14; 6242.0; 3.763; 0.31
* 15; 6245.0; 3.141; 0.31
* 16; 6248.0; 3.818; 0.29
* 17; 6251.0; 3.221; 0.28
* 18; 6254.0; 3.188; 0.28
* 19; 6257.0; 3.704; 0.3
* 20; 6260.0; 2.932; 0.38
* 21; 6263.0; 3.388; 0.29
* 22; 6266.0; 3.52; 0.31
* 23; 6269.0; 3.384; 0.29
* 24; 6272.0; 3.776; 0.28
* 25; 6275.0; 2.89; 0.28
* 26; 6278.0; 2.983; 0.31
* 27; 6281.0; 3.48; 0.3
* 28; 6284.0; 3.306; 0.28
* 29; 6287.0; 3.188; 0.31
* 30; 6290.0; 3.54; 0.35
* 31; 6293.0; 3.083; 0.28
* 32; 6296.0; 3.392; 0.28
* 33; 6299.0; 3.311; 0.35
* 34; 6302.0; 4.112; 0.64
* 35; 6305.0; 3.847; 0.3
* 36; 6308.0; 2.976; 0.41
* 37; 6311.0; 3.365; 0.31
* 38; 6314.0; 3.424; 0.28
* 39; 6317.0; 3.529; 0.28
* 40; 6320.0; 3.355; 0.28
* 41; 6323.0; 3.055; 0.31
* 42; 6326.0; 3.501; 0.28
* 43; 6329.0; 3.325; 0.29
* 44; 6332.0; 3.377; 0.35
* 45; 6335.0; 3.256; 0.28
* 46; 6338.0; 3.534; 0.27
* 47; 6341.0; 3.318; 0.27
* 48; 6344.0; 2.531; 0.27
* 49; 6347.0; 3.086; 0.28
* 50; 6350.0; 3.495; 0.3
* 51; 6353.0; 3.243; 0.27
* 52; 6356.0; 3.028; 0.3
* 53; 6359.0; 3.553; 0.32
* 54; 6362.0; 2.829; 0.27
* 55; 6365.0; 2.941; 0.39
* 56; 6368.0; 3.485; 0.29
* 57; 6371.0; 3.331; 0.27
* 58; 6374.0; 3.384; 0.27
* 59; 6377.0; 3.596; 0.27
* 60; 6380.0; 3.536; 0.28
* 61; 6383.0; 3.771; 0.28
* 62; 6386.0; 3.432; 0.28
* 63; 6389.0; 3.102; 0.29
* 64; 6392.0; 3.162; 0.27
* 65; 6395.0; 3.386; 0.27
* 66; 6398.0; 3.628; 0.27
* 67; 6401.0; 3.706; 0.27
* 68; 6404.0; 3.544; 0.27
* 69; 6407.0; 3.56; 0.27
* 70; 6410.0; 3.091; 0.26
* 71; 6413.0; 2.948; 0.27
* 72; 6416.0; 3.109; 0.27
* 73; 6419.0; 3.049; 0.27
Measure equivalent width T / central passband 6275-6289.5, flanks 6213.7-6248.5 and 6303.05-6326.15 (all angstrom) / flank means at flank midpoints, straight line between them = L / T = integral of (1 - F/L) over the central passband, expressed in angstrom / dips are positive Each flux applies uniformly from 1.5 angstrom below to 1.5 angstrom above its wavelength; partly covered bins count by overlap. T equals 0.9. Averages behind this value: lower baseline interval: 3.53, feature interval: 3.22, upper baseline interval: 3.39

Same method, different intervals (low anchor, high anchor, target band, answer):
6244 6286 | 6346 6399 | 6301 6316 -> -0.85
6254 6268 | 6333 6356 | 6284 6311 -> -1.05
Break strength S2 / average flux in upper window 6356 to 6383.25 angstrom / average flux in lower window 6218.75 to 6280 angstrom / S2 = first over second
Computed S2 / 0.98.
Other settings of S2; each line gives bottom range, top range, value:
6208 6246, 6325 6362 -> 0.92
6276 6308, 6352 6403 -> 0.99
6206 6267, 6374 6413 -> 0.98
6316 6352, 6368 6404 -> 1.06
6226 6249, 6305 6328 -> 0.96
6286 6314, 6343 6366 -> 0.91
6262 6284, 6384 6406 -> 1.03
